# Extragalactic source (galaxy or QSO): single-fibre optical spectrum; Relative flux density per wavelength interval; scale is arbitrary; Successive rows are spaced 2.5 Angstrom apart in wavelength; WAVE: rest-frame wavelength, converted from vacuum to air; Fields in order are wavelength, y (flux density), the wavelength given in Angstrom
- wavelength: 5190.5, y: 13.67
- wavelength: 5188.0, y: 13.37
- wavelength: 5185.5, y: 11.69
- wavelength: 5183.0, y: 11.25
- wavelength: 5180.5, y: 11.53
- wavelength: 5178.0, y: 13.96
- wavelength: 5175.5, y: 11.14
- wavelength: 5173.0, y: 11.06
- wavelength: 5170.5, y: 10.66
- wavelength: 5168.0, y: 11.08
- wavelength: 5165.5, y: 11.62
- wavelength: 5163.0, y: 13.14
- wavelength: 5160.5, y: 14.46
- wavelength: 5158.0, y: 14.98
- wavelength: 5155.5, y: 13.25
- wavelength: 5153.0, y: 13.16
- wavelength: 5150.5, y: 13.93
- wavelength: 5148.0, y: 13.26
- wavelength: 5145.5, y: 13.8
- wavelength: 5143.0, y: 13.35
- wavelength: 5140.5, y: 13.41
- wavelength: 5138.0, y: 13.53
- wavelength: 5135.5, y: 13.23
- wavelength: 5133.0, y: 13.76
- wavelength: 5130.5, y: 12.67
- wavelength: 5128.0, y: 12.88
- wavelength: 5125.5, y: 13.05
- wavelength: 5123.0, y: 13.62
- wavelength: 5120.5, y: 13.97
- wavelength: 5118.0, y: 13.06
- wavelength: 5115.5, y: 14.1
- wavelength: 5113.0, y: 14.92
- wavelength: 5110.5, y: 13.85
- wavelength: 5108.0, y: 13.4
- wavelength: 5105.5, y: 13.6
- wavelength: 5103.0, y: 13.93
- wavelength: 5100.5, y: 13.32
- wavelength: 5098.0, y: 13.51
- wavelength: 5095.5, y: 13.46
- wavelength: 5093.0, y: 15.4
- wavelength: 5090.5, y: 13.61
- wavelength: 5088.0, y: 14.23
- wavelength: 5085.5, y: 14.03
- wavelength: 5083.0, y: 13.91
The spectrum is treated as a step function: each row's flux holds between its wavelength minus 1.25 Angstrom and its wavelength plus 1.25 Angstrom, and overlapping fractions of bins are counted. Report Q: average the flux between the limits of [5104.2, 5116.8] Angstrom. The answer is 14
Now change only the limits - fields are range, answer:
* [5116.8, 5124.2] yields 13.6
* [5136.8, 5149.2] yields 13.5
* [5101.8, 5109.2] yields 13.6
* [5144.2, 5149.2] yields 13.5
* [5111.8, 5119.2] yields 14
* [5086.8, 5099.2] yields 14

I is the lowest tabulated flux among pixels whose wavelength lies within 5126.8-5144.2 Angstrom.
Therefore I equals 12.67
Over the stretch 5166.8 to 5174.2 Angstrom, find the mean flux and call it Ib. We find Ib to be 10.9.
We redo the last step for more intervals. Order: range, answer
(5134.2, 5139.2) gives 13.4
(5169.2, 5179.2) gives 11.7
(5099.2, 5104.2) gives 13.6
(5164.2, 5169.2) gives 11.4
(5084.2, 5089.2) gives 14.1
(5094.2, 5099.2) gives 13.5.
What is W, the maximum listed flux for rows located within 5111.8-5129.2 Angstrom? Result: 14.92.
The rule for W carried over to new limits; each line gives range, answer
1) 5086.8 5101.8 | 15.4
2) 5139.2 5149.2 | 13.8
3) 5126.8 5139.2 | 13.76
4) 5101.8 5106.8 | 13.93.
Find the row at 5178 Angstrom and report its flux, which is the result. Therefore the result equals 13.96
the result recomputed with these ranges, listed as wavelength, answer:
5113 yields 14.92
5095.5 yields 13.46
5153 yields 13.16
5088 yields 14.23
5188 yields 13.37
